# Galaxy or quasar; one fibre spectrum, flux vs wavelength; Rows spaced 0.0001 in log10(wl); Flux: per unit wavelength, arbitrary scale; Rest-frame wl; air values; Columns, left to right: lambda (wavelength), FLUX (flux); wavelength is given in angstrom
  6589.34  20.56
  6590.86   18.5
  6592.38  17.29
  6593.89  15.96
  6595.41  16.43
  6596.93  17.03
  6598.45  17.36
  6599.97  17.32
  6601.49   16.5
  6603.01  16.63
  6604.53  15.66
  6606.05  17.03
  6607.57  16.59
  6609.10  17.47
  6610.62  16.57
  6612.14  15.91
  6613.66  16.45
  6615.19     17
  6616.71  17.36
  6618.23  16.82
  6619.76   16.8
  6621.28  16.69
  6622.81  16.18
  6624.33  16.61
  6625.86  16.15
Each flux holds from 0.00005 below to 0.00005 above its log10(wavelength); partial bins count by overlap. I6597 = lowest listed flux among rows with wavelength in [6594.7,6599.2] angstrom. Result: 16.43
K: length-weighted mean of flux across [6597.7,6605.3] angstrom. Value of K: 16.7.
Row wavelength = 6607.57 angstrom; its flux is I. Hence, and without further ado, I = 16.59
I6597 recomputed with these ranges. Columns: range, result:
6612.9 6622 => 16.45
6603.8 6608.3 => 15.66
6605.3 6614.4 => 15.91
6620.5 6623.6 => 16.18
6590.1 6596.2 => 15.96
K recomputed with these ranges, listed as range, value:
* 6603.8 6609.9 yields 16.7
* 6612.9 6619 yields 16.9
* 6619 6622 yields 16.8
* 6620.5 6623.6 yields 16.5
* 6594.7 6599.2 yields 16.9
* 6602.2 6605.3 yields 16.2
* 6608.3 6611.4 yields 17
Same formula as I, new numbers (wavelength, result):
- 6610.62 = 16.57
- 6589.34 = 20.56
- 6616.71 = 17.36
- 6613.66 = 16.45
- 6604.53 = 15.66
